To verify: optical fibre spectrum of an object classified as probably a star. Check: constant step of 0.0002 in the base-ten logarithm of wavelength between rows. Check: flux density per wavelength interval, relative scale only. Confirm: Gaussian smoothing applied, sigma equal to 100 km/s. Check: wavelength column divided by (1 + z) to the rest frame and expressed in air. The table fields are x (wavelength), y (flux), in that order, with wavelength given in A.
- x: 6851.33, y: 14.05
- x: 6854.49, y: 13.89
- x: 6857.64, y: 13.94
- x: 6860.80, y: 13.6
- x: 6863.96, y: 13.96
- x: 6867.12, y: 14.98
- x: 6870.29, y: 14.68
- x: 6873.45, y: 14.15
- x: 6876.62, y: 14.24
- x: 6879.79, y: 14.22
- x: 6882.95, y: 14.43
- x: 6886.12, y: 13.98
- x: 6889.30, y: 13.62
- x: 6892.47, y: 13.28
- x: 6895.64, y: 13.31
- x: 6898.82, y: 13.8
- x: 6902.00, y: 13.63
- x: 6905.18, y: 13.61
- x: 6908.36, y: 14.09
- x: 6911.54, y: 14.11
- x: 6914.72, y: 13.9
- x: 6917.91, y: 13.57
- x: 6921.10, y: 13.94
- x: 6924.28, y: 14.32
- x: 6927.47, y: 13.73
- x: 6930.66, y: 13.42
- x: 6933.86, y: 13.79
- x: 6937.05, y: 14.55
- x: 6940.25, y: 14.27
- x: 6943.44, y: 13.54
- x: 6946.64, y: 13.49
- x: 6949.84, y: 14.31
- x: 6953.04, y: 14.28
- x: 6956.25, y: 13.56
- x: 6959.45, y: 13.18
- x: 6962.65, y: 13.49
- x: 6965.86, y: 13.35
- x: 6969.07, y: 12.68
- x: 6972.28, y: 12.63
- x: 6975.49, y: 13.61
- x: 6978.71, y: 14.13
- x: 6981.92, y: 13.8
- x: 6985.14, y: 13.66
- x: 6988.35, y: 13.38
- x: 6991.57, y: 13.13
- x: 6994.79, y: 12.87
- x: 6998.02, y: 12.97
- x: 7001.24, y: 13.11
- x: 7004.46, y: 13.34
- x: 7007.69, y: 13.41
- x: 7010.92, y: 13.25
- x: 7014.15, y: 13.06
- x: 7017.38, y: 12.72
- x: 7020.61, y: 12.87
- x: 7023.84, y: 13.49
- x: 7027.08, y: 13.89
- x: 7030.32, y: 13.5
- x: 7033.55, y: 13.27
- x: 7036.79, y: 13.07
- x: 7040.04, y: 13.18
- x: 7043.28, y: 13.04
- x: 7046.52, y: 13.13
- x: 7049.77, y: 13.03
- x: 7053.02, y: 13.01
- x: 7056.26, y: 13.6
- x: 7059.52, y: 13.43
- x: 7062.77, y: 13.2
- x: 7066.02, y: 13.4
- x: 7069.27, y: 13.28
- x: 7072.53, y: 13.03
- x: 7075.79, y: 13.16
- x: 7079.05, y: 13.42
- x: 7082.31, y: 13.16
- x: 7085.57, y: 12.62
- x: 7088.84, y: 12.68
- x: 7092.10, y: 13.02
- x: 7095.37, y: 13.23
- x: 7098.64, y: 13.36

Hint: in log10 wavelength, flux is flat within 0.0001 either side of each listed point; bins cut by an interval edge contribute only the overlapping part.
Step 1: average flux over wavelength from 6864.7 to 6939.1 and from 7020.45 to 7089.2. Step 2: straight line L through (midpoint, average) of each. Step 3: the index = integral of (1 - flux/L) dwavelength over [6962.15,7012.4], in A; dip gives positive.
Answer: 0.9 A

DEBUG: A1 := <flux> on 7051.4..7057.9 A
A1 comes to 13.3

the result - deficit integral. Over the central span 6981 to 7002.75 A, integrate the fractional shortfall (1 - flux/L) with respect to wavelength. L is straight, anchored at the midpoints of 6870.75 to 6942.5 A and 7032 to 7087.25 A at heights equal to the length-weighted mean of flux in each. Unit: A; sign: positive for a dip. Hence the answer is 0.4 A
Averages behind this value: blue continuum 13.9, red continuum 13.2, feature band 13.3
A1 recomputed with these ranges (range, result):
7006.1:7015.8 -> 13.2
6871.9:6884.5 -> 14.3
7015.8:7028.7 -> 13.2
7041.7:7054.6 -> 13.1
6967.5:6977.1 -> 13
